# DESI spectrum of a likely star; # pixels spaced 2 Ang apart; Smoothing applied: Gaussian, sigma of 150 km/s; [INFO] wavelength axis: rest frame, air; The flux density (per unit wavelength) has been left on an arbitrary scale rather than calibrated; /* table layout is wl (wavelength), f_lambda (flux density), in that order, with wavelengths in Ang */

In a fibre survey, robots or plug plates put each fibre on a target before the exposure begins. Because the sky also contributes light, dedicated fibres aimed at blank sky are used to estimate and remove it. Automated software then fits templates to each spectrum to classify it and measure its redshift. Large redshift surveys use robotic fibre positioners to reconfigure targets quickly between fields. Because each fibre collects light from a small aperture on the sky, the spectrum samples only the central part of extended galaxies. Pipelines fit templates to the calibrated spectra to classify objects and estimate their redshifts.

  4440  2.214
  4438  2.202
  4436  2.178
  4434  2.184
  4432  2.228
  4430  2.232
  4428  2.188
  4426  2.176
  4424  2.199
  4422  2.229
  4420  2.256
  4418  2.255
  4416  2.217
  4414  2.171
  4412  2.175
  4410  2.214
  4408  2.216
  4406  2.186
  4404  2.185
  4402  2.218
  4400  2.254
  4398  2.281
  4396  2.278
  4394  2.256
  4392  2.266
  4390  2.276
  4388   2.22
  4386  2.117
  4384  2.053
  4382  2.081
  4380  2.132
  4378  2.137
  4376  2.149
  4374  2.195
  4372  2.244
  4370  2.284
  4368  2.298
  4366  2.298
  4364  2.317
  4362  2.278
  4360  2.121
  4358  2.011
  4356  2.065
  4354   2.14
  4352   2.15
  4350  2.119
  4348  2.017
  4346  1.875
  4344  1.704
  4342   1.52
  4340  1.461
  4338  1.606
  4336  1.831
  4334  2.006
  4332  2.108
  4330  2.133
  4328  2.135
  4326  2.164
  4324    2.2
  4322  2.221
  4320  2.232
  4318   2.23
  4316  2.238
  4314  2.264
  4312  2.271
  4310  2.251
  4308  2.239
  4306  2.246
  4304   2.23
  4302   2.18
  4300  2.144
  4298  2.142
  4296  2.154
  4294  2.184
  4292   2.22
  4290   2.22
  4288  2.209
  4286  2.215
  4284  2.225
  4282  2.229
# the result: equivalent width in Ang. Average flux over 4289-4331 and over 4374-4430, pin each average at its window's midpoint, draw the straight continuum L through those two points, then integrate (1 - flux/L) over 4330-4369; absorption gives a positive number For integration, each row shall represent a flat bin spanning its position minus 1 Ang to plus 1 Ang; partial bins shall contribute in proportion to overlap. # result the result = 3.59 Ang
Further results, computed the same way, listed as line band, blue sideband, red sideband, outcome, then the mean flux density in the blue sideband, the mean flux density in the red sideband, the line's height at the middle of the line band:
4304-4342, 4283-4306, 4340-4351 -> -2.00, 2.2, 1.81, 1.98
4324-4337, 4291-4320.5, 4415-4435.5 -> 0.83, 2.21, 2.22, 2.21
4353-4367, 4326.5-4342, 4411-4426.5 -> -1.37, 1.88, 2.21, 1.98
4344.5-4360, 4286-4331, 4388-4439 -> 1.15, 2.21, 2.22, 2.21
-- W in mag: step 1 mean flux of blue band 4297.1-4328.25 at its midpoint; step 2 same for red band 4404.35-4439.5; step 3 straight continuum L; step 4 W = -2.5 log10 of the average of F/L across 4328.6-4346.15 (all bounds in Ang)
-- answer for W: 0.22 mag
